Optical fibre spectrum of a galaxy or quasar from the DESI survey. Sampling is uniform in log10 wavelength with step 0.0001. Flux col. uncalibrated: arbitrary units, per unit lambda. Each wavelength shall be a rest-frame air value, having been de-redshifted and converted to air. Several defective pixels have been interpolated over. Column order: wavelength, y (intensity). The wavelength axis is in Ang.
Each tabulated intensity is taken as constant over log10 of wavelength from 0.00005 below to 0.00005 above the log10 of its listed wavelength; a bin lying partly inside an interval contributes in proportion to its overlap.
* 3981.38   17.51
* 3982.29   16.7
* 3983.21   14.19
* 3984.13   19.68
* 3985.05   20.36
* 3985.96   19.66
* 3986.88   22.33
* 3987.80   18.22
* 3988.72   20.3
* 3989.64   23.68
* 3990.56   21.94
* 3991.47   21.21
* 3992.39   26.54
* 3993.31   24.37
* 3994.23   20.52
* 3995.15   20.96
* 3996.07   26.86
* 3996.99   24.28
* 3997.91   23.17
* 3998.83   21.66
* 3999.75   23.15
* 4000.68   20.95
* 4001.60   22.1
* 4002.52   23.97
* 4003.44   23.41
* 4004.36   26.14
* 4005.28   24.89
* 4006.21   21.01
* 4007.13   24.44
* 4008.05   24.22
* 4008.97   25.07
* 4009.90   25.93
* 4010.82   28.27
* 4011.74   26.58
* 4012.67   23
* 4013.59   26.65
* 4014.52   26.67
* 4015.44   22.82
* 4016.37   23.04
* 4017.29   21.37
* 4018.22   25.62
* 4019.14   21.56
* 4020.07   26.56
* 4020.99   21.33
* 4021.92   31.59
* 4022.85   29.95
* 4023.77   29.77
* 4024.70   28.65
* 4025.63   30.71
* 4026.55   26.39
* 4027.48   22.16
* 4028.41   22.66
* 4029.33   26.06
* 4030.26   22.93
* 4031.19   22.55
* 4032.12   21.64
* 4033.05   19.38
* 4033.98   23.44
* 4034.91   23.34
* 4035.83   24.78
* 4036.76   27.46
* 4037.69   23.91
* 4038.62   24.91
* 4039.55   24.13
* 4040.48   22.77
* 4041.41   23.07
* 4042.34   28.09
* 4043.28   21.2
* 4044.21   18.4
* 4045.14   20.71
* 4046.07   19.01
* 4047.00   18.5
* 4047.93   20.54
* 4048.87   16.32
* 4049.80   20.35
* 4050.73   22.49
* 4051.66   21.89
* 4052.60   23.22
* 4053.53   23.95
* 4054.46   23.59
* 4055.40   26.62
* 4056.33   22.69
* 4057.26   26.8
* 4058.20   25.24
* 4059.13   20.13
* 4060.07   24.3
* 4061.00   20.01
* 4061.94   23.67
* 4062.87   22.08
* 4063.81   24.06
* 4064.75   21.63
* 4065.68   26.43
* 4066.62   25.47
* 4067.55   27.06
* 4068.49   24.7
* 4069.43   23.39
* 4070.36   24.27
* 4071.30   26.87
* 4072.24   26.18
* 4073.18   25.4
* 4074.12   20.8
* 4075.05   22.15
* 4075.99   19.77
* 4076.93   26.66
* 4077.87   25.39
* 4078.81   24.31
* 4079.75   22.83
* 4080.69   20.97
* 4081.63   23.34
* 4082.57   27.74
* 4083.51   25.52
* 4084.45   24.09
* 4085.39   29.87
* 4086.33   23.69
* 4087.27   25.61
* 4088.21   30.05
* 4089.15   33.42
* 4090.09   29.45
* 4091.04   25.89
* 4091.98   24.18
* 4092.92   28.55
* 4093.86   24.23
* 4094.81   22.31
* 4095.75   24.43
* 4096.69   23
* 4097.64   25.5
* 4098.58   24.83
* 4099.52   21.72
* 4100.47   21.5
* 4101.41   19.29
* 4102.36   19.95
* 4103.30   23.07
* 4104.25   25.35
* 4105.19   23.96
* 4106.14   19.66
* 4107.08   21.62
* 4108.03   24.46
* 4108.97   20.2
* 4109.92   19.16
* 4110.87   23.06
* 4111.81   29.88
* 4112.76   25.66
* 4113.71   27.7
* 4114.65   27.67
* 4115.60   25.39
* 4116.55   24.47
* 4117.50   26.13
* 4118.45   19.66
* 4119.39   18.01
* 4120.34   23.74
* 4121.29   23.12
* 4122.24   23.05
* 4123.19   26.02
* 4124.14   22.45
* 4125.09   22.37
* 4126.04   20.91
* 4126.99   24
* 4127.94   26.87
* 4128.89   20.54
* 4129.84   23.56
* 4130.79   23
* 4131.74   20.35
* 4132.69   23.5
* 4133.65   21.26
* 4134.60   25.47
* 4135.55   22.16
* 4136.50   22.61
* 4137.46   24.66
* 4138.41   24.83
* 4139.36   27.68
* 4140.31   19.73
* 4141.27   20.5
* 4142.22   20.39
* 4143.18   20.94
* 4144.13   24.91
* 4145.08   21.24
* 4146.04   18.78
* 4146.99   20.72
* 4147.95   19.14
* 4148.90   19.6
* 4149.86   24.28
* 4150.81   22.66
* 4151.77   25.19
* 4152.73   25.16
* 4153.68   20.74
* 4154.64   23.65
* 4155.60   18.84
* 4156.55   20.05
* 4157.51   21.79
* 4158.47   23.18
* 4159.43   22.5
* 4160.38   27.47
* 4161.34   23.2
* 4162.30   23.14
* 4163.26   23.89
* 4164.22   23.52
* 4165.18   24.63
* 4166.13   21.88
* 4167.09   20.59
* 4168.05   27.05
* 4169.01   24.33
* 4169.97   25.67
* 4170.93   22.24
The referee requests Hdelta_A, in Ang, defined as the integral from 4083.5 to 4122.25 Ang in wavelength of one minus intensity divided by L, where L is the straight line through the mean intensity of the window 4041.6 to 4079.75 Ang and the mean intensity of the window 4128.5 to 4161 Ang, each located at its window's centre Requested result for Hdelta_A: -2.7 Ang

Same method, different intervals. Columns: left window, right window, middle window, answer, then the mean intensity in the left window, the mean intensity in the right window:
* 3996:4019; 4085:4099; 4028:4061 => 3.1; 24.1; 26.3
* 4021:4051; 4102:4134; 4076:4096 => -2.0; 23.6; 23.2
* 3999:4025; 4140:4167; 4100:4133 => -0.3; 24.9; 22.2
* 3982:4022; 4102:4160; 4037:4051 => 0.8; 23.1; 22.8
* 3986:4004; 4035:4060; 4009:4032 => -2.9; 22.6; 22.8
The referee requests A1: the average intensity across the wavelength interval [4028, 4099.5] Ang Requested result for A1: 23.9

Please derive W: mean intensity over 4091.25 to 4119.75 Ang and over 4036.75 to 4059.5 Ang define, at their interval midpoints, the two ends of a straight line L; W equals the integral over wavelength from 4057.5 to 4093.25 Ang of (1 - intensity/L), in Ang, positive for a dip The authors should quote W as -2.9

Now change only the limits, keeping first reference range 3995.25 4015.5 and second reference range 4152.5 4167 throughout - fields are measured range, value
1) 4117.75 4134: 0.41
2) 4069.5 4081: -0.09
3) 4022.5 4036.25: -0.48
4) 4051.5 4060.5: -0.04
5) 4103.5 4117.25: -0.52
